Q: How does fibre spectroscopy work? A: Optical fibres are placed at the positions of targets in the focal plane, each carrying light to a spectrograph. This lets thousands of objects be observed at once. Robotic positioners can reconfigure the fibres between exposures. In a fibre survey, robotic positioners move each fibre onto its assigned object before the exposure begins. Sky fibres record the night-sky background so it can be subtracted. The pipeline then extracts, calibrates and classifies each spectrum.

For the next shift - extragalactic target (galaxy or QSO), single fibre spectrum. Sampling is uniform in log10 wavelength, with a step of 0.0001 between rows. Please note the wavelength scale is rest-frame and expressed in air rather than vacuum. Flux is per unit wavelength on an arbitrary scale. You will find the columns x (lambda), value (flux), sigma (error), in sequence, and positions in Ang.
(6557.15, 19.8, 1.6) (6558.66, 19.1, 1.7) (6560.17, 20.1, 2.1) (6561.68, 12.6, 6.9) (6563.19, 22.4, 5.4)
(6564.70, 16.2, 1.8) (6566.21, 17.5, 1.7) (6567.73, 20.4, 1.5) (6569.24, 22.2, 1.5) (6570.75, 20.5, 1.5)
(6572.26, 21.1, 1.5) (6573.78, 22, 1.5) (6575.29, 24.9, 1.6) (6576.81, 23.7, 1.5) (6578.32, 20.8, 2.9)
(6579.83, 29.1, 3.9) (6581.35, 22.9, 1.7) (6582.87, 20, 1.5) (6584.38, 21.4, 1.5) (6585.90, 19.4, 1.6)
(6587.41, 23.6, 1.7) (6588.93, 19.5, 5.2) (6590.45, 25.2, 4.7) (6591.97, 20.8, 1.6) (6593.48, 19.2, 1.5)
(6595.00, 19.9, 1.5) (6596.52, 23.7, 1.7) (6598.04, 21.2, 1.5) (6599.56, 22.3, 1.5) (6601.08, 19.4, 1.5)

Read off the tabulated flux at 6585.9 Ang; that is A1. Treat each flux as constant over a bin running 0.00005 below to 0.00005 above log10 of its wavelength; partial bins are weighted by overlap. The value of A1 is 19.4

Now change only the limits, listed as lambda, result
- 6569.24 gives 22.2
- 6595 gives 19.9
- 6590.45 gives 25.2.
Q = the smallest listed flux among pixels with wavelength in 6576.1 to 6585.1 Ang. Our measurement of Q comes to 20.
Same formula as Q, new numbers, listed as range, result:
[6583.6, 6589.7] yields 19.4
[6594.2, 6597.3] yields 19.9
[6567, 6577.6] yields 20.4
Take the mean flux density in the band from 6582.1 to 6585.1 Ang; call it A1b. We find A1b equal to 20.7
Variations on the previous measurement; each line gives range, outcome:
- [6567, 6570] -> 21.3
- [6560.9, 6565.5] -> 17.1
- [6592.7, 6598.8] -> 21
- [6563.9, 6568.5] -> 18.1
